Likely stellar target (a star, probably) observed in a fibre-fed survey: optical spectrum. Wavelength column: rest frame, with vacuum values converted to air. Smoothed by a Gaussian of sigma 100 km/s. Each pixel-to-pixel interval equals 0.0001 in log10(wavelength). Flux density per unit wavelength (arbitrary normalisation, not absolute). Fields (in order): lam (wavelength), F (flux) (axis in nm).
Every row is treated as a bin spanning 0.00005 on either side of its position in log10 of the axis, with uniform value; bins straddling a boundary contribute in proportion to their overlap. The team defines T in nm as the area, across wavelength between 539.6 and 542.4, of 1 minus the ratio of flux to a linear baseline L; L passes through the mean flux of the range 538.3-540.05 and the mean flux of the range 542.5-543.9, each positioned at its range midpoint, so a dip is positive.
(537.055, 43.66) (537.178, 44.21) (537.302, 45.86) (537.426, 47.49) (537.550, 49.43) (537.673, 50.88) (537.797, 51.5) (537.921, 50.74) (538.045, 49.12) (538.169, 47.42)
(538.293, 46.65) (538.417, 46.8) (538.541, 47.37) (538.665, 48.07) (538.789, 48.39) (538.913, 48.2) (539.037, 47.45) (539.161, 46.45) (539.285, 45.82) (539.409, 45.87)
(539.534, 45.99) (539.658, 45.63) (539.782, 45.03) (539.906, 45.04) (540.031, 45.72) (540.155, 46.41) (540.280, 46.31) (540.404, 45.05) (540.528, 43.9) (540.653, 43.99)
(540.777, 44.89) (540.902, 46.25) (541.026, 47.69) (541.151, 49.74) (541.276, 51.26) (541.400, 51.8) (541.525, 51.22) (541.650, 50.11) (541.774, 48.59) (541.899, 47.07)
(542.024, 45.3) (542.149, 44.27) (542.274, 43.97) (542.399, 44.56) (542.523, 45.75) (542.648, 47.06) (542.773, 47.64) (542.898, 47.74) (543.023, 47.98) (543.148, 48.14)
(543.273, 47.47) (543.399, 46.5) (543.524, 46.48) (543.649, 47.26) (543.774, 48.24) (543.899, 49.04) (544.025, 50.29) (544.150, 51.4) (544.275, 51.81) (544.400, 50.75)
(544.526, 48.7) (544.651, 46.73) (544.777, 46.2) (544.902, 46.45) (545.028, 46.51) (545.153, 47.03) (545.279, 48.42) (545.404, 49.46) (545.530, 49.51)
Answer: 0.013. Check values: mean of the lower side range 46.6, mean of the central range 46.7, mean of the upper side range 47.4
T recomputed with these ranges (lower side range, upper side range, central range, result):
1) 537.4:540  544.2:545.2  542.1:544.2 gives 0.03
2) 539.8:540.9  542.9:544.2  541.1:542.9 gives -0.04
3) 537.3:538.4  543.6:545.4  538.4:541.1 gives 0.14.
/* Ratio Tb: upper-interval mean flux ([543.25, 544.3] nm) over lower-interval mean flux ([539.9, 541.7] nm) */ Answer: 1.03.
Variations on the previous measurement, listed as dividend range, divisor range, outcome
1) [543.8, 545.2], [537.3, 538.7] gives 1.00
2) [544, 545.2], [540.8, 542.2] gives 1.00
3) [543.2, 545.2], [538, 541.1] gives 1.04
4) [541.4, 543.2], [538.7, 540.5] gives 1.02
